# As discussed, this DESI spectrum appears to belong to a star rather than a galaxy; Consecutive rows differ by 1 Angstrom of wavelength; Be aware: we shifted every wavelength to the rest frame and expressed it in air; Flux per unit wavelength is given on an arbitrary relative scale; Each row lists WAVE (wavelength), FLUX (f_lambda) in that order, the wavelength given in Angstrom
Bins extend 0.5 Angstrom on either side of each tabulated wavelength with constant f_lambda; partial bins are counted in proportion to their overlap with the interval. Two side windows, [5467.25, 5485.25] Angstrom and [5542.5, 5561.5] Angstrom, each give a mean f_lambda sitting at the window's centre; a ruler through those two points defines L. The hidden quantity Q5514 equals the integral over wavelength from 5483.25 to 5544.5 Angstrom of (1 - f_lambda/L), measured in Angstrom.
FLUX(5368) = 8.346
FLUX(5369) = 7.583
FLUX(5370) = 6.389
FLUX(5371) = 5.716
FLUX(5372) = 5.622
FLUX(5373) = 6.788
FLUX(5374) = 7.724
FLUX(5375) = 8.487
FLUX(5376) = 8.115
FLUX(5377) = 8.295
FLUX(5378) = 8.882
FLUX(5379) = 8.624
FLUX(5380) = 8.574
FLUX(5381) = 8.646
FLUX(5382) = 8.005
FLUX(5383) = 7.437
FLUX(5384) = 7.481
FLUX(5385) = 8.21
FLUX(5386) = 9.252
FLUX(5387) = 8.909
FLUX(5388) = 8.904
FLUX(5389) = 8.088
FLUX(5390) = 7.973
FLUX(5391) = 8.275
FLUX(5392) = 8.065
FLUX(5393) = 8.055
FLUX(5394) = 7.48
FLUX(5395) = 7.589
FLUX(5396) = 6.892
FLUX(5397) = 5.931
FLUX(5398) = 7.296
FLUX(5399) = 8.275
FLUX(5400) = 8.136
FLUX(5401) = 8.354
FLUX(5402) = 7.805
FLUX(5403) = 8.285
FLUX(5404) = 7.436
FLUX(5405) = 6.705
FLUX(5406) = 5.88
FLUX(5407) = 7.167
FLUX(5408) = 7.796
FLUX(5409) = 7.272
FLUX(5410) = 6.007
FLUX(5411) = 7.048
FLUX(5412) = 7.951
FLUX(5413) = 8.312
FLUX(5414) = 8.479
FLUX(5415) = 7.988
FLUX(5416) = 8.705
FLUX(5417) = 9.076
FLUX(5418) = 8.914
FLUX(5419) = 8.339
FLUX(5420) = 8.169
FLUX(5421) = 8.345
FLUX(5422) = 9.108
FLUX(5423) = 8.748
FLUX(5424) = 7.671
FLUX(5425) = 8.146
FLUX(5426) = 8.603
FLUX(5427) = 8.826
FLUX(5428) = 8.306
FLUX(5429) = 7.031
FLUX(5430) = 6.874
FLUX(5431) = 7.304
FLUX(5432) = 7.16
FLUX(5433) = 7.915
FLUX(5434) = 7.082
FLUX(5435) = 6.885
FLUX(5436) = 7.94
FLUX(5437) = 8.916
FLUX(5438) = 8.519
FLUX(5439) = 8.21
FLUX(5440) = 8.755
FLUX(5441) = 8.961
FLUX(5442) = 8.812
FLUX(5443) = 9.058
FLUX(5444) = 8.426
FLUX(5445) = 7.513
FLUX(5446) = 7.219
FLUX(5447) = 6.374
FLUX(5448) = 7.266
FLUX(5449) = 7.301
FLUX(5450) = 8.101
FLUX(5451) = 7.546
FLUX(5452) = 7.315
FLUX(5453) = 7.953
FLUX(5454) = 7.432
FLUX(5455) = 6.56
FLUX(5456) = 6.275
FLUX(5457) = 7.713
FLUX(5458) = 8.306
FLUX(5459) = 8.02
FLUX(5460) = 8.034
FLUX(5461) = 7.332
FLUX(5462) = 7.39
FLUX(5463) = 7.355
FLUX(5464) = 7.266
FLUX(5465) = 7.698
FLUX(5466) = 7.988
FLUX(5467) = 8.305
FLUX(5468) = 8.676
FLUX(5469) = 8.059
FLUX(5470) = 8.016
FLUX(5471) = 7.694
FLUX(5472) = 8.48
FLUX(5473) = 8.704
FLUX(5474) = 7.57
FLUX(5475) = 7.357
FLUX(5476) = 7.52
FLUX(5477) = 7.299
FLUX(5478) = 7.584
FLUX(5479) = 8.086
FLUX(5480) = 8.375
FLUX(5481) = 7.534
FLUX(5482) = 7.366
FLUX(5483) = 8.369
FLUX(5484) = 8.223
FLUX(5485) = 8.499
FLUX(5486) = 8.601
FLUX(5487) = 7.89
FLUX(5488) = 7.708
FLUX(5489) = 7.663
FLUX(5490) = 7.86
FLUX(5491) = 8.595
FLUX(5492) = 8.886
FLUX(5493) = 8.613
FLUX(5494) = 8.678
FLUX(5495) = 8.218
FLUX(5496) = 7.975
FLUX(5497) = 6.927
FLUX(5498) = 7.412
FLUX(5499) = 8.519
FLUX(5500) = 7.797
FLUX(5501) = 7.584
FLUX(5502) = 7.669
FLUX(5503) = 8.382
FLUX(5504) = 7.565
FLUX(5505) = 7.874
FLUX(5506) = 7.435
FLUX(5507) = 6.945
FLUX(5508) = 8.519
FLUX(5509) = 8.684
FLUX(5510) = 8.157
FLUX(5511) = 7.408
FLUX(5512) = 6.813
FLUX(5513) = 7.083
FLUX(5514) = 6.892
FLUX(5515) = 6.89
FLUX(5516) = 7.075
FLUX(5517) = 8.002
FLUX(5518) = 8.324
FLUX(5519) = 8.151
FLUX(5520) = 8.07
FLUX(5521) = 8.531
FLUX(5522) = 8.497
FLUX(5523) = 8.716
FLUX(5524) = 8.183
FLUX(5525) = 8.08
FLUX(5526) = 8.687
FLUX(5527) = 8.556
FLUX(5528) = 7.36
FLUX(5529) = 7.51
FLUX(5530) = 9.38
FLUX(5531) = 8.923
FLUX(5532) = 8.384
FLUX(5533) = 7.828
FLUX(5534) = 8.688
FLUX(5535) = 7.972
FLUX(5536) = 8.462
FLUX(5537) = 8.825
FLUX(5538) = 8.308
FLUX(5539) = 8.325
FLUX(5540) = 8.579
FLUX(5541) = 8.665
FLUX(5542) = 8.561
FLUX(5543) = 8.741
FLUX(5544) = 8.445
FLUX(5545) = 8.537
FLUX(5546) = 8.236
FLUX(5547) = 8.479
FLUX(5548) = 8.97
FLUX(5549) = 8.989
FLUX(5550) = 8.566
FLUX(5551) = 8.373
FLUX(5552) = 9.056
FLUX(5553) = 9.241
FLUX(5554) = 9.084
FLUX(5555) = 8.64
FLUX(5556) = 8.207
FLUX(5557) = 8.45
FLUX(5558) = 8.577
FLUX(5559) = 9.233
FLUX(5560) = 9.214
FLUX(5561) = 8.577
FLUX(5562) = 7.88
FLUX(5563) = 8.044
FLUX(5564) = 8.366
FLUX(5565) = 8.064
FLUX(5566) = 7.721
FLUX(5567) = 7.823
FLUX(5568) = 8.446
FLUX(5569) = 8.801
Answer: 1.8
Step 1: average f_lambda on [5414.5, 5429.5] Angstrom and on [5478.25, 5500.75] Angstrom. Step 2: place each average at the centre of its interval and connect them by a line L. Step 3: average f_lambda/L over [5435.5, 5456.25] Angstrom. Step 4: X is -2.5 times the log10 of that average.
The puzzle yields 0.06 mag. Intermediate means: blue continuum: 8.4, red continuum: 8.07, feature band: 7.85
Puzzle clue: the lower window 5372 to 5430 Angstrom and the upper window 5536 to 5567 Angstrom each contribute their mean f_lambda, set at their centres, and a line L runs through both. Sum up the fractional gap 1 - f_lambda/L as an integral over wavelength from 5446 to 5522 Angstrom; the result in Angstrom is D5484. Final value 4.5 Angstrom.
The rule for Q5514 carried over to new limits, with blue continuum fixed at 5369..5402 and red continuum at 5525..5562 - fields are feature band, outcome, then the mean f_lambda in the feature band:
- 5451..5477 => 1.52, 7.71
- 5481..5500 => 0.51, 8.09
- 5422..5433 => 0.13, 7.93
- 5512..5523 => 0.89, 7.75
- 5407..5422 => -0.14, 8.04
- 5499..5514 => 1.21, 7.71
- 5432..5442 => -0.07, 8.12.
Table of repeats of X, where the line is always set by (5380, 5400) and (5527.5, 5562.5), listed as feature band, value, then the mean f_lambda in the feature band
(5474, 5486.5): 0.056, 7.89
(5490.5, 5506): 0.046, 8.03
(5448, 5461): 0.093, 7.53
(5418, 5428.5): -0.048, 8.45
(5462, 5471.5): 0.051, 7.87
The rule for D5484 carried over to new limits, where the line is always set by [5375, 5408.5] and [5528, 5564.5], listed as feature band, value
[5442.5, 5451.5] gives 0.5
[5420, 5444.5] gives -0.2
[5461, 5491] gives 1.3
